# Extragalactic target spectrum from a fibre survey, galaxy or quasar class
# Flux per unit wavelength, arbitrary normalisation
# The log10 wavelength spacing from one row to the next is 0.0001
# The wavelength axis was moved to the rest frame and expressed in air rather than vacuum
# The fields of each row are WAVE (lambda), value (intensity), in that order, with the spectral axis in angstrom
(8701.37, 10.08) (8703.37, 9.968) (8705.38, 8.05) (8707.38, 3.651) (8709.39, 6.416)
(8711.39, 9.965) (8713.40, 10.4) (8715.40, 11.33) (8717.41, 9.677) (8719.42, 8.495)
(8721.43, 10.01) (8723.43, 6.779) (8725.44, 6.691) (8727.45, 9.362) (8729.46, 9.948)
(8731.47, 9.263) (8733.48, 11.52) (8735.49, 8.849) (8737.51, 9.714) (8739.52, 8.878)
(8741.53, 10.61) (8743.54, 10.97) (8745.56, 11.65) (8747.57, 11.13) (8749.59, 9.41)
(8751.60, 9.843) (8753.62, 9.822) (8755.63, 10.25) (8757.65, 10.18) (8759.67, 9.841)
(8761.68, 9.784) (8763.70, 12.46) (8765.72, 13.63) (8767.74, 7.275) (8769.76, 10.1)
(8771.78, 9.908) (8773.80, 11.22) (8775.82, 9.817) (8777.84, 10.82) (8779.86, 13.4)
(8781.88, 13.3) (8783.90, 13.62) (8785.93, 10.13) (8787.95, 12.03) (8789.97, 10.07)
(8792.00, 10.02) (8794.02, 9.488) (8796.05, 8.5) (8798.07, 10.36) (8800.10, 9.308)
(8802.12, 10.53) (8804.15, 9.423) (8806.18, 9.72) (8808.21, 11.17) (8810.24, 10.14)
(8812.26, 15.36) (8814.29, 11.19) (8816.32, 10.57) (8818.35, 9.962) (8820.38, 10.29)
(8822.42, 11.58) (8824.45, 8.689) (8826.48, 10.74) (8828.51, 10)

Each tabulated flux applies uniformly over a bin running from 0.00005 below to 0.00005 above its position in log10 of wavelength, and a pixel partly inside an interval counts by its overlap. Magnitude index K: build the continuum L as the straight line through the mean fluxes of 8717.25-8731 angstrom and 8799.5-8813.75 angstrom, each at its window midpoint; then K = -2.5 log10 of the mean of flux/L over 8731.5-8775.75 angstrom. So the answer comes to -0.09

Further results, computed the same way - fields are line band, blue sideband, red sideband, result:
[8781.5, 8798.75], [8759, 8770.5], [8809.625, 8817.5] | 0.046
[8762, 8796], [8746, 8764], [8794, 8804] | -0.110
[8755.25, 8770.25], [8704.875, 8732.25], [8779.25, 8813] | -0.059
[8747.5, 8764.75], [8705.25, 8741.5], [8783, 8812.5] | -0.070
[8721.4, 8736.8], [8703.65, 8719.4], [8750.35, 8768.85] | 0.026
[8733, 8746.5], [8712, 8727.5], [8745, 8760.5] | -0.051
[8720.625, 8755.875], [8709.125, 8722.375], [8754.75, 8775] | 0.036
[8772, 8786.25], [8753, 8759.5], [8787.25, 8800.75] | -0.175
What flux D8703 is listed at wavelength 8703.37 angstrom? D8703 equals 9.968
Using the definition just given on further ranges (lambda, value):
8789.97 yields 10.07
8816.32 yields 10.57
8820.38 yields 10.29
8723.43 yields 6.779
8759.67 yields 9.841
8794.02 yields 9.488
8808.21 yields 11.17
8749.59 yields 9.41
